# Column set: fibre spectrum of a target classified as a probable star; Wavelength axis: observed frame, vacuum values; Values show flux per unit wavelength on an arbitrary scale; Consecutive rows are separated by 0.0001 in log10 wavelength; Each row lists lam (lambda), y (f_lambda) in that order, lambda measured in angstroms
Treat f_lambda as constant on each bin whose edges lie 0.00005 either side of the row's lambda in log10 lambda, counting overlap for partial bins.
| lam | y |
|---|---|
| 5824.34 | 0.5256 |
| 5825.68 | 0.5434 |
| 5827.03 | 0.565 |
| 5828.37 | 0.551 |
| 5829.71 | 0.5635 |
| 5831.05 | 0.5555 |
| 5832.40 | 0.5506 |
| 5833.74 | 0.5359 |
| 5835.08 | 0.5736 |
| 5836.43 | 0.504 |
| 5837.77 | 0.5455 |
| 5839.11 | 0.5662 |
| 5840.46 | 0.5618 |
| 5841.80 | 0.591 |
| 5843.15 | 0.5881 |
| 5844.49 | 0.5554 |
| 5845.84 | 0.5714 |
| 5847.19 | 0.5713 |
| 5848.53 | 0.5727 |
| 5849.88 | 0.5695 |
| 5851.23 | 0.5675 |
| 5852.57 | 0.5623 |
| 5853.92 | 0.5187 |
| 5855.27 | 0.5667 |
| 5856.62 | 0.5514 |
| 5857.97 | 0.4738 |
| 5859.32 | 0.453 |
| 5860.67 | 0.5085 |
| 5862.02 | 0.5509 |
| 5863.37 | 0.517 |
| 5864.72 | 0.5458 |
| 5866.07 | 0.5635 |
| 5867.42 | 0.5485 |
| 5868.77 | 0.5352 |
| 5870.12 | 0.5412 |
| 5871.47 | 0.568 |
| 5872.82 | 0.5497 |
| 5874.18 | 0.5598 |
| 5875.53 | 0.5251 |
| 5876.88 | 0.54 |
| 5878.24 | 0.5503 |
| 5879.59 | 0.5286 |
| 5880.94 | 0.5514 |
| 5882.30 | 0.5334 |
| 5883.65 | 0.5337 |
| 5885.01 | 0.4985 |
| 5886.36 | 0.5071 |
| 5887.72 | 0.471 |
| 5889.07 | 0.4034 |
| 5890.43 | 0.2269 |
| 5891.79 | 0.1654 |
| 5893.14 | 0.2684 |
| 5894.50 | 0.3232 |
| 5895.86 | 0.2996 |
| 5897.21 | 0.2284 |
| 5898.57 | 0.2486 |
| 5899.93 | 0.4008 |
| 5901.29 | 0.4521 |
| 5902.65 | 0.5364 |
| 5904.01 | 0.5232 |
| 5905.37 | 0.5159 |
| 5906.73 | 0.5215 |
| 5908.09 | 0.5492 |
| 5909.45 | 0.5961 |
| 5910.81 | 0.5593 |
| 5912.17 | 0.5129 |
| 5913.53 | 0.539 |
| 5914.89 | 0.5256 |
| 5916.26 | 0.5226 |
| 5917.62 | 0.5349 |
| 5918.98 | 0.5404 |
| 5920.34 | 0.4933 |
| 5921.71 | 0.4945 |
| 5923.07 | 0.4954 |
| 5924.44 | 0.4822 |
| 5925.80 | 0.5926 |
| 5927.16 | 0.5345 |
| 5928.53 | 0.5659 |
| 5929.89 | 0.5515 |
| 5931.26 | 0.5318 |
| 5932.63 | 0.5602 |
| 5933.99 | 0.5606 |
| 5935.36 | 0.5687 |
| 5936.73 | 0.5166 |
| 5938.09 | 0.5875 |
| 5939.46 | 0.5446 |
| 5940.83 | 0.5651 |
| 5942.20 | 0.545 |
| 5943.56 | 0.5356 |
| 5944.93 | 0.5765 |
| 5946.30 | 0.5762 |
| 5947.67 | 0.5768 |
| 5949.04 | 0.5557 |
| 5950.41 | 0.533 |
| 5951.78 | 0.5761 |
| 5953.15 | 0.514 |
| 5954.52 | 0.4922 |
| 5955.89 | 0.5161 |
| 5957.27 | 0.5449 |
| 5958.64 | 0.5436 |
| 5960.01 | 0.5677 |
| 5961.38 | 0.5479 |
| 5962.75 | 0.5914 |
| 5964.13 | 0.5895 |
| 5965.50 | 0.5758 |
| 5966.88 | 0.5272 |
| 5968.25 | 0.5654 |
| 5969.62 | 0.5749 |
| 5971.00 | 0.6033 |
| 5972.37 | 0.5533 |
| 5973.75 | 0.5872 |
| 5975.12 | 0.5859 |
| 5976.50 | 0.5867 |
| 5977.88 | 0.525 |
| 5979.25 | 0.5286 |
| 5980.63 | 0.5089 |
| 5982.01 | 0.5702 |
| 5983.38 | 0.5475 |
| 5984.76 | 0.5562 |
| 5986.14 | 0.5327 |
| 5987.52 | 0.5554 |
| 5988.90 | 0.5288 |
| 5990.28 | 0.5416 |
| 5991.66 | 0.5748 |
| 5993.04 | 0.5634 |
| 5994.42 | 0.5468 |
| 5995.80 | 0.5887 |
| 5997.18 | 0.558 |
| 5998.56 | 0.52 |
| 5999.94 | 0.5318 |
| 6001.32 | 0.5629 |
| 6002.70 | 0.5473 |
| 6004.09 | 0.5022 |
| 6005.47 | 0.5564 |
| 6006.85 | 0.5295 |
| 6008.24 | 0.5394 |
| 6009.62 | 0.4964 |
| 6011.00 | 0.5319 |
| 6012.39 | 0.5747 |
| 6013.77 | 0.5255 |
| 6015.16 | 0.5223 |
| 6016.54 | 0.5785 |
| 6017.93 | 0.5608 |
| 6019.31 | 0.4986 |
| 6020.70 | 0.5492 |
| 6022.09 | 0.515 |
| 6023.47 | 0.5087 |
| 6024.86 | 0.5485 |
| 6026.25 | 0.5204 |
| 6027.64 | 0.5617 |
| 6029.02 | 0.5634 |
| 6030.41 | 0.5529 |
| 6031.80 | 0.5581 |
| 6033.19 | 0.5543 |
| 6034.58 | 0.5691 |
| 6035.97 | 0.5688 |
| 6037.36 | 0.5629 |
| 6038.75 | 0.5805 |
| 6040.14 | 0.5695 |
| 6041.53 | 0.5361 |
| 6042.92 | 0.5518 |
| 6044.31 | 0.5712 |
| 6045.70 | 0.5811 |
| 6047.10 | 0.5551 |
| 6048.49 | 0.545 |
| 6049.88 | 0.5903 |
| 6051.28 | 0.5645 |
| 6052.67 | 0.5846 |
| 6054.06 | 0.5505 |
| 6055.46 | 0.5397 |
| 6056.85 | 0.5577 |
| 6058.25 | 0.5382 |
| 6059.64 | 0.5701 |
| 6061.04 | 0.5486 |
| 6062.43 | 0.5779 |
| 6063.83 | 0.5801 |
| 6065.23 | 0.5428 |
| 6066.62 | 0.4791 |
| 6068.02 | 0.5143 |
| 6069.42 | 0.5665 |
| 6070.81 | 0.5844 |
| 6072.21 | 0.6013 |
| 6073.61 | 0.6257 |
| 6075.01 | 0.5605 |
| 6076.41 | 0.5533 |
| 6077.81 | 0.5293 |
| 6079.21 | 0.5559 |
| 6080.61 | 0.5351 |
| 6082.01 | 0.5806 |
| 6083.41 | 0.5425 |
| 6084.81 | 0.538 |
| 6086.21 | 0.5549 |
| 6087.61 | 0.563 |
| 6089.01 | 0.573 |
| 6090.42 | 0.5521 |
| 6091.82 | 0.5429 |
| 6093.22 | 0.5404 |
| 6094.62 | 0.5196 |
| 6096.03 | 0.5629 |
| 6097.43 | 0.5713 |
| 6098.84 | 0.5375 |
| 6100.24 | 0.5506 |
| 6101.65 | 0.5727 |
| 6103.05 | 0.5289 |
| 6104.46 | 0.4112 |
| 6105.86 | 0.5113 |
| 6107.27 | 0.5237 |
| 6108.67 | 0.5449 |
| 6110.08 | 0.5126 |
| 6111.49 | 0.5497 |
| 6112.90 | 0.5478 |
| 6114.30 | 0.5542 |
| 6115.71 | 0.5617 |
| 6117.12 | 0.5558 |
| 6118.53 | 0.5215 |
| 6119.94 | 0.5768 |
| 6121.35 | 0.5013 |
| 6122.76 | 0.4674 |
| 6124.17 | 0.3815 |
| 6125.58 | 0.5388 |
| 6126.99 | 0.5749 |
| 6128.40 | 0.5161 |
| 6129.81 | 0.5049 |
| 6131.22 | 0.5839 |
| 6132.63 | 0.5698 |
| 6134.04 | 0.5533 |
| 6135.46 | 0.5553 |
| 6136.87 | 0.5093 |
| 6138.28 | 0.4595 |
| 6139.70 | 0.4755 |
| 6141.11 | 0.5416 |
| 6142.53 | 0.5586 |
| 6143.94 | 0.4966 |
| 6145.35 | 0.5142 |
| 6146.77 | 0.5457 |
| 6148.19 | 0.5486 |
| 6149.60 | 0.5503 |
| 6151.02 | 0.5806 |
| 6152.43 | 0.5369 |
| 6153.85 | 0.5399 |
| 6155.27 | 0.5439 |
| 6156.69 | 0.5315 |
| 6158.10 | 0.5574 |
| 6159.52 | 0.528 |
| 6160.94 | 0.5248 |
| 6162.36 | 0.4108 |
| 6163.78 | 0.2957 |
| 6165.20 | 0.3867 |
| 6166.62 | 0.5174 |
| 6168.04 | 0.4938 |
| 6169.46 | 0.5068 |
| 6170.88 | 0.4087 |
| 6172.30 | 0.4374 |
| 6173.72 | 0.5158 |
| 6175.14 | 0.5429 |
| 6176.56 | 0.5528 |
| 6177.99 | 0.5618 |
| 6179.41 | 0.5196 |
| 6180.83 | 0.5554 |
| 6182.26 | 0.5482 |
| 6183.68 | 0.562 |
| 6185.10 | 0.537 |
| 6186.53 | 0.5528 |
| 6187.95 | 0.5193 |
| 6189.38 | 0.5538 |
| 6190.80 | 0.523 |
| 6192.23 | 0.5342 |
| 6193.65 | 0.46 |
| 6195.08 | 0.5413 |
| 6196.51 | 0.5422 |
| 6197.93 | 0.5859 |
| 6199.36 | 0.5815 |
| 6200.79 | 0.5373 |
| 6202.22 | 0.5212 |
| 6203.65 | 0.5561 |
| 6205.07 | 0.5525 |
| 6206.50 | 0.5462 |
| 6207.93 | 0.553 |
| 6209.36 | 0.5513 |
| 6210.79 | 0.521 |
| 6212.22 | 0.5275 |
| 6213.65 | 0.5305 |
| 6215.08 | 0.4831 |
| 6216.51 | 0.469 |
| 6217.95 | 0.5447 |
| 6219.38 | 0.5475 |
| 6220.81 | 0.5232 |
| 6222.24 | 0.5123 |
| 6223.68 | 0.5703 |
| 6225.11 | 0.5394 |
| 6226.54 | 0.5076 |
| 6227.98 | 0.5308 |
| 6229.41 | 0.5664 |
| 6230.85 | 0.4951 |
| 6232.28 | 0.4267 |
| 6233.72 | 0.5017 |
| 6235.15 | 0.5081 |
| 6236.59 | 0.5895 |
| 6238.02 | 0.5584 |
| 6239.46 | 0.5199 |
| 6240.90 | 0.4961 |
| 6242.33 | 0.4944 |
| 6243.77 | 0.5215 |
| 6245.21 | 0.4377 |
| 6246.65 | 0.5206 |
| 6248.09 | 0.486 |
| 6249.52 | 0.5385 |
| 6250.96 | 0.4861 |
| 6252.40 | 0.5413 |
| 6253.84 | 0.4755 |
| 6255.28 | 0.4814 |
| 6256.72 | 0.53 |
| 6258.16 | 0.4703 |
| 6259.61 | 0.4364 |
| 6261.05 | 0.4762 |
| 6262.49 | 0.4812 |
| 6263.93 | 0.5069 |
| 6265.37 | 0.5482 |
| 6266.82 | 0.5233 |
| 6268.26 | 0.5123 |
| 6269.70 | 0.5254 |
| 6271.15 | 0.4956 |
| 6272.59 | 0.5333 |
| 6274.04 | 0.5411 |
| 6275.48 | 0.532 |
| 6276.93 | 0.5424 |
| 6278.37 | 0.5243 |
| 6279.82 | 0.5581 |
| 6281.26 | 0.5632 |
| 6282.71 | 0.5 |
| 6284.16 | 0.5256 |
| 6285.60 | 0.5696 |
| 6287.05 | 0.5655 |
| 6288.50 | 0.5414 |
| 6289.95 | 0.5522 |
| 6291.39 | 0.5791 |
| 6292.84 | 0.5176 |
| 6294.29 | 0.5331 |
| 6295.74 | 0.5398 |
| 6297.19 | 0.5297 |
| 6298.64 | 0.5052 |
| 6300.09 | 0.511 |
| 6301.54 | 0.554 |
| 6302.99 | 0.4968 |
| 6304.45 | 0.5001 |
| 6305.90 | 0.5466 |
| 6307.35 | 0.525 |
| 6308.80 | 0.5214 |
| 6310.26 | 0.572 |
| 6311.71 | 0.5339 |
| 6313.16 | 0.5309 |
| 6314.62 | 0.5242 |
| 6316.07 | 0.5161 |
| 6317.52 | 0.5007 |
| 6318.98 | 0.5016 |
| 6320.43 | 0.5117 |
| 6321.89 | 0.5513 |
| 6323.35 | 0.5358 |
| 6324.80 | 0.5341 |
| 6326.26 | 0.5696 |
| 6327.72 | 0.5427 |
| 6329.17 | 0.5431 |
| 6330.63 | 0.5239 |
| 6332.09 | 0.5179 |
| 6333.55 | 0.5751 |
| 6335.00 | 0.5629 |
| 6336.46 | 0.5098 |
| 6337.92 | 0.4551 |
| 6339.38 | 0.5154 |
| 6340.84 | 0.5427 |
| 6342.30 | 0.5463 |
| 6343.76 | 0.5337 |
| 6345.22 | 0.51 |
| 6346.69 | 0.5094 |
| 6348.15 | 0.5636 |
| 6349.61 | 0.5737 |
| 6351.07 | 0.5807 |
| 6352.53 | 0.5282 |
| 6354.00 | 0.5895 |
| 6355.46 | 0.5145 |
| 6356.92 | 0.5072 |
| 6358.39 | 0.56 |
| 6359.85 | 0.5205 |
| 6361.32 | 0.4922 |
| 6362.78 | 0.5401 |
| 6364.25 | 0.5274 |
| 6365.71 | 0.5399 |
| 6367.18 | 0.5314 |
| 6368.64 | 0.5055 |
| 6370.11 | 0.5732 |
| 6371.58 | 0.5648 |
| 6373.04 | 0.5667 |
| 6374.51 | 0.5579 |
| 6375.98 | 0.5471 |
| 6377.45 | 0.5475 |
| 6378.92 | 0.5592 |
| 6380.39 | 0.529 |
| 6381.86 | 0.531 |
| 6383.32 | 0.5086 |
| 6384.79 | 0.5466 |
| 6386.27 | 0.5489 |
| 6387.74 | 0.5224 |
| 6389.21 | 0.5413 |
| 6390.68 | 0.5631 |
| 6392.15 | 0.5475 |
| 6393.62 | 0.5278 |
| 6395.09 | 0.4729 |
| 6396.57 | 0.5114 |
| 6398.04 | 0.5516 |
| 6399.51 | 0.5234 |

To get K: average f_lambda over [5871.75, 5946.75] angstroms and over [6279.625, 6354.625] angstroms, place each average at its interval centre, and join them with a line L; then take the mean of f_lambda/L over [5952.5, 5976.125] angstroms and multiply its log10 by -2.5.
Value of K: -0.12 mag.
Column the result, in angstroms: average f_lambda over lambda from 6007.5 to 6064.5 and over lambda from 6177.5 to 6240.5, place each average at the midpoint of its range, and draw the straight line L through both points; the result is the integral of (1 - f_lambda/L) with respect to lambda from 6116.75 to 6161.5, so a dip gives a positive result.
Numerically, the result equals 1.0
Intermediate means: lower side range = 0.552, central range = 0.529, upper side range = 0.533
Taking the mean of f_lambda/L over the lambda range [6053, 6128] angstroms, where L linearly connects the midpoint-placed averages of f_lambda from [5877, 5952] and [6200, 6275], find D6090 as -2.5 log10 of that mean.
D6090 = -0.074 mag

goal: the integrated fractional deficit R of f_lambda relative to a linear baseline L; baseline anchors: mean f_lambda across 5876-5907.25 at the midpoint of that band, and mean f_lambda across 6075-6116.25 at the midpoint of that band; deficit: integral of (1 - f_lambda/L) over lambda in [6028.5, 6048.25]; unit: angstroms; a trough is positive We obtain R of -2.0 angstroms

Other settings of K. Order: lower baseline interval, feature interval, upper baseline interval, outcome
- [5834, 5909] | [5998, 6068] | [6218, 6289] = -0.09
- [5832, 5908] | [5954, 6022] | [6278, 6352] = -0.08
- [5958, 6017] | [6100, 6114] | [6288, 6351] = 0.04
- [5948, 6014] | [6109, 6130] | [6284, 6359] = 0.04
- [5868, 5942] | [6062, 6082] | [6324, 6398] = -0.10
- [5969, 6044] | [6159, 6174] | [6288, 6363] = 0.19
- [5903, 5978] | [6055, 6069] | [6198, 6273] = -0.02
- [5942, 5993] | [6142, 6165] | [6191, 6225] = 0.05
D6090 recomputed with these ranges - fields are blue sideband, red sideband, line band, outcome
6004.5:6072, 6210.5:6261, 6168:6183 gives 0.02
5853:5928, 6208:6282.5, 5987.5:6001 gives -0.11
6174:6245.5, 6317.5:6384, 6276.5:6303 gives -0.01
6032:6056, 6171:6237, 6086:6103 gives 0.00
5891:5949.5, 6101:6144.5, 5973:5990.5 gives -0.09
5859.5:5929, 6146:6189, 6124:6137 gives -0.05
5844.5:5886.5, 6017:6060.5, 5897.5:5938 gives 0.06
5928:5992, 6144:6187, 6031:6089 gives -0.05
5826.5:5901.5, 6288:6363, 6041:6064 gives -0.10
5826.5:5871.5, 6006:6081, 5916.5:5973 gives 0.00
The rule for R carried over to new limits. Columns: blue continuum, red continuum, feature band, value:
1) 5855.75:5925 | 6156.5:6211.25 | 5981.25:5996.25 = -1.8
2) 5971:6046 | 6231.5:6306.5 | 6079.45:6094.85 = -0.3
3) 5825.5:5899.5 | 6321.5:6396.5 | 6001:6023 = -1.0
